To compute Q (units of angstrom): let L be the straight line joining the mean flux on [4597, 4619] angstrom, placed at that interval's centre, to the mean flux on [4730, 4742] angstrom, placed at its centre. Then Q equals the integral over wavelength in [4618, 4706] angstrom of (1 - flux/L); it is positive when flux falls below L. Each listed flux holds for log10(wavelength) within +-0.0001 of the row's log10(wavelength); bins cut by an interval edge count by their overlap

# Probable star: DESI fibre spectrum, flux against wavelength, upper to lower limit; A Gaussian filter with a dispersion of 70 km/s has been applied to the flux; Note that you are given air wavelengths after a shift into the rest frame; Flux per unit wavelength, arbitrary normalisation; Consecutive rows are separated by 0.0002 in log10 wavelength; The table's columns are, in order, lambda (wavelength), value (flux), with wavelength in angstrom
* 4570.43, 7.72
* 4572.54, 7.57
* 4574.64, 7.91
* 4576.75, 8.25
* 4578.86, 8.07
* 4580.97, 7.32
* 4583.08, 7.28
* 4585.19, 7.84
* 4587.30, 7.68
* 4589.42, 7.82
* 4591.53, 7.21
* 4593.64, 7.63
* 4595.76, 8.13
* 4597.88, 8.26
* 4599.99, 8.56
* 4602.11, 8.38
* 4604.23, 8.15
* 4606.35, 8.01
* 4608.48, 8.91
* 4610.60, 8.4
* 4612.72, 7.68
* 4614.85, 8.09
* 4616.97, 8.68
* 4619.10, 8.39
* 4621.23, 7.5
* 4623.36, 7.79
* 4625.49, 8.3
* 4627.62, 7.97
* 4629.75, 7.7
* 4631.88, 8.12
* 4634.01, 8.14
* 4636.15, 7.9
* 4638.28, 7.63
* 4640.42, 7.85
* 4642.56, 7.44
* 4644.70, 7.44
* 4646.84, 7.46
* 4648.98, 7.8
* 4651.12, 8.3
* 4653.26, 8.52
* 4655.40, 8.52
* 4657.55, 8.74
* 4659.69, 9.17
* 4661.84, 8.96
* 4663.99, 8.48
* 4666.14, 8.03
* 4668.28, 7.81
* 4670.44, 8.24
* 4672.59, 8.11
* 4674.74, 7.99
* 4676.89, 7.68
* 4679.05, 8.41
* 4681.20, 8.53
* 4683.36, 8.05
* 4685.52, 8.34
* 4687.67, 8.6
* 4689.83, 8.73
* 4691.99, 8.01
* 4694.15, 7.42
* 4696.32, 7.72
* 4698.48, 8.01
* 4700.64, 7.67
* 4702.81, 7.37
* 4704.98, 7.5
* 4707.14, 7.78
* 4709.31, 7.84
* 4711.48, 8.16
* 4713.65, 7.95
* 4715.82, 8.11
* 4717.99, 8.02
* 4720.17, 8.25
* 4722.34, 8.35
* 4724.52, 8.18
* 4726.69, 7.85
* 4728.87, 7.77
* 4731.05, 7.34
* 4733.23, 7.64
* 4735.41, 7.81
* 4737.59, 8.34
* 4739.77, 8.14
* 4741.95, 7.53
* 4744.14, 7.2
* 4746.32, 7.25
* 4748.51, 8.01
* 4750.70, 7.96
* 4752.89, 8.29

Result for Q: 0.6 angstrom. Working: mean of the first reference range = 8.32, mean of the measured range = 8.06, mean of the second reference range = 7.83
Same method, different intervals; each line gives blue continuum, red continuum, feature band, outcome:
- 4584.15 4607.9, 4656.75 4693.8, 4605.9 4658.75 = 0.57 angstrom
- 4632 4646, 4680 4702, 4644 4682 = -1.56 angstrom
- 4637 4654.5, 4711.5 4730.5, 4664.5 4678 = -0.18 angstrom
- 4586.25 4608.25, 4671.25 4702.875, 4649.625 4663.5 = -1.06 angstrom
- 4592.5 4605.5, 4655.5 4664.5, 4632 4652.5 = 1.97 angstrom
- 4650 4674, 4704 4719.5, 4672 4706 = 0.63 angstrom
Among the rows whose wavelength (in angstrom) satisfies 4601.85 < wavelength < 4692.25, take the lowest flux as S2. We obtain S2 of 7.44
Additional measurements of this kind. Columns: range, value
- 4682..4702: 7.42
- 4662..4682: 7.68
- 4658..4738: 7.34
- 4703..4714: 7.5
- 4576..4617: 7.21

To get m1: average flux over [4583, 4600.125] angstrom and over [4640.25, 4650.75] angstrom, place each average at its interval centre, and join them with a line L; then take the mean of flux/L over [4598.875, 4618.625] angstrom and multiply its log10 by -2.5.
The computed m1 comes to -0.08 mag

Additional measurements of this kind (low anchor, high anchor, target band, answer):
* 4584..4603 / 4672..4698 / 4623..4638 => 0.00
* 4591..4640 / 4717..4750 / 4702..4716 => 0.01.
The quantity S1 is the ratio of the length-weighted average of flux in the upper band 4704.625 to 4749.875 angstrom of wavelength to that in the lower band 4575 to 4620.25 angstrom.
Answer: 0.98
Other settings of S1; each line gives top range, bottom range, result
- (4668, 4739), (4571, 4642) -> 1.00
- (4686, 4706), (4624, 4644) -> 1.00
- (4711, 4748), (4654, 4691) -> 0.94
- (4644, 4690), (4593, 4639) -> 1.02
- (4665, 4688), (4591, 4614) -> 1.00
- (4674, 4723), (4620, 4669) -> 0.99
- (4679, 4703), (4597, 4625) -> 0.98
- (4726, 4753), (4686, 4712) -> 0.98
